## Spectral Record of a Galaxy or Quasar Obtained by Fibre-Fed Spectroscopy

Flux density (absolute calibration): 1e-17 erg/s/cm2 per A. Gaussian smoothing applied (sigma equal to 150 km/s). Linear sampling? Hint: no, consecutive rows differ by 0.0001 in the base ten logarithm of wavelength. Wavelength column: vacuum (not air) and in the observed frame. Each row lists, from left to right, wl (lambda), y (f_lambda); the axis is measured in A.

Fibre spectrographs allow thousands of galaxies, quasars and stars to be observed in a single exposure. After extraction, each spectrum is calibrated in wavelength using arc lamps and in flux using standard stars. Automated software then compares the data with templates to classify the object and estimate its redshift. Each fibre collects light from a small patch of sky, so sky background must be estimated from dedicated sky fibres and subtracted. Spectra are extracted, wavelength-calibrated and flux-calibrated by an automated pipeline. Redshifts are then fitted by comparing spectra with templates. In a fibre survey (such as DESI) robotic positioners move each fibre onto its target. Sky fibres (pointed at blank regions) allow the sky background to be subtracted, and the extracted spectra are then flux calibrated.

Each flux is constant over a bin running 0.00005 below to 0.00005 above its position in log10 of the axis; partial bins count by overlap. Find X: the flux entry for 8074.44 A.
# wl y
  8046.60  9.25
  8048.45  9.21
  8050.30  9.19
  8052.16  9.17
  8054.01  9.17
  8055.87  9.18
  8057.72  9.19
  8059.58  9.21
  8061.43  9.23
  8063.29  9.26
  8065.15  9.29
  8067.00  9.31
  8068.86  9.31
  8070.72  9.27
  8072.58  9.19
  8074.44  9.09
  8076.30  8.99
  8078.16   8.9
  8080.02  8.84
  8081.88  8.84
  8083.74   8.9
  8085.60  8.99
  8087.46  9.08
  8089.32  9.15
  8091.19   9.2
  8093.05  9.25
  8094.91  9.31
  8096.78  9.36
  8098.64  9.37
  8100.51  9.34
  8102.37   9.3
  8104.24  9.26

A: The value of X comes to 9.09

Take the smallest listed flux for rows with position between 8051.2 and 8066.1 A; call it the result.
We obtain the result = 9.17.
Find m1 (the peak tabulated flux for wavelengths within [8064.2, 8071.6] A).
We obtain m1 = 9.31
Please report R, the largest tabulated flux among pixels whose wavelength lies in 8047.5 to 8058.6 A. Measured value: 9.21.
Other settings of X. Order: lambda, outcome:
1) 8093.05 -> 9.25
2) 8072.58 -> 9.19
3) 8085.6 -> 8.99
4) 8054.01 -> 9.17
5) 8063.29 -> 9.26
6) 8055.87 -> 9.18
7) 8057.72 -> 9.19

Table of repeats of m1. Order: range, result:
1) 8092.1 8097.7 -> 9.36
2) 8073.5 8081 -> 9.09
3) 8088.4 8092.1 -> 9.2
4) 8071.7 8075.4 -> 9.19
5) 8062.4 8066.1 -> 9.29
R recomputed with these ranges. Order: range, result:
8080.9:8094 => 9.25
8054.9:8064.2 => 9.26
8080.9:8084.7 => 8.9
